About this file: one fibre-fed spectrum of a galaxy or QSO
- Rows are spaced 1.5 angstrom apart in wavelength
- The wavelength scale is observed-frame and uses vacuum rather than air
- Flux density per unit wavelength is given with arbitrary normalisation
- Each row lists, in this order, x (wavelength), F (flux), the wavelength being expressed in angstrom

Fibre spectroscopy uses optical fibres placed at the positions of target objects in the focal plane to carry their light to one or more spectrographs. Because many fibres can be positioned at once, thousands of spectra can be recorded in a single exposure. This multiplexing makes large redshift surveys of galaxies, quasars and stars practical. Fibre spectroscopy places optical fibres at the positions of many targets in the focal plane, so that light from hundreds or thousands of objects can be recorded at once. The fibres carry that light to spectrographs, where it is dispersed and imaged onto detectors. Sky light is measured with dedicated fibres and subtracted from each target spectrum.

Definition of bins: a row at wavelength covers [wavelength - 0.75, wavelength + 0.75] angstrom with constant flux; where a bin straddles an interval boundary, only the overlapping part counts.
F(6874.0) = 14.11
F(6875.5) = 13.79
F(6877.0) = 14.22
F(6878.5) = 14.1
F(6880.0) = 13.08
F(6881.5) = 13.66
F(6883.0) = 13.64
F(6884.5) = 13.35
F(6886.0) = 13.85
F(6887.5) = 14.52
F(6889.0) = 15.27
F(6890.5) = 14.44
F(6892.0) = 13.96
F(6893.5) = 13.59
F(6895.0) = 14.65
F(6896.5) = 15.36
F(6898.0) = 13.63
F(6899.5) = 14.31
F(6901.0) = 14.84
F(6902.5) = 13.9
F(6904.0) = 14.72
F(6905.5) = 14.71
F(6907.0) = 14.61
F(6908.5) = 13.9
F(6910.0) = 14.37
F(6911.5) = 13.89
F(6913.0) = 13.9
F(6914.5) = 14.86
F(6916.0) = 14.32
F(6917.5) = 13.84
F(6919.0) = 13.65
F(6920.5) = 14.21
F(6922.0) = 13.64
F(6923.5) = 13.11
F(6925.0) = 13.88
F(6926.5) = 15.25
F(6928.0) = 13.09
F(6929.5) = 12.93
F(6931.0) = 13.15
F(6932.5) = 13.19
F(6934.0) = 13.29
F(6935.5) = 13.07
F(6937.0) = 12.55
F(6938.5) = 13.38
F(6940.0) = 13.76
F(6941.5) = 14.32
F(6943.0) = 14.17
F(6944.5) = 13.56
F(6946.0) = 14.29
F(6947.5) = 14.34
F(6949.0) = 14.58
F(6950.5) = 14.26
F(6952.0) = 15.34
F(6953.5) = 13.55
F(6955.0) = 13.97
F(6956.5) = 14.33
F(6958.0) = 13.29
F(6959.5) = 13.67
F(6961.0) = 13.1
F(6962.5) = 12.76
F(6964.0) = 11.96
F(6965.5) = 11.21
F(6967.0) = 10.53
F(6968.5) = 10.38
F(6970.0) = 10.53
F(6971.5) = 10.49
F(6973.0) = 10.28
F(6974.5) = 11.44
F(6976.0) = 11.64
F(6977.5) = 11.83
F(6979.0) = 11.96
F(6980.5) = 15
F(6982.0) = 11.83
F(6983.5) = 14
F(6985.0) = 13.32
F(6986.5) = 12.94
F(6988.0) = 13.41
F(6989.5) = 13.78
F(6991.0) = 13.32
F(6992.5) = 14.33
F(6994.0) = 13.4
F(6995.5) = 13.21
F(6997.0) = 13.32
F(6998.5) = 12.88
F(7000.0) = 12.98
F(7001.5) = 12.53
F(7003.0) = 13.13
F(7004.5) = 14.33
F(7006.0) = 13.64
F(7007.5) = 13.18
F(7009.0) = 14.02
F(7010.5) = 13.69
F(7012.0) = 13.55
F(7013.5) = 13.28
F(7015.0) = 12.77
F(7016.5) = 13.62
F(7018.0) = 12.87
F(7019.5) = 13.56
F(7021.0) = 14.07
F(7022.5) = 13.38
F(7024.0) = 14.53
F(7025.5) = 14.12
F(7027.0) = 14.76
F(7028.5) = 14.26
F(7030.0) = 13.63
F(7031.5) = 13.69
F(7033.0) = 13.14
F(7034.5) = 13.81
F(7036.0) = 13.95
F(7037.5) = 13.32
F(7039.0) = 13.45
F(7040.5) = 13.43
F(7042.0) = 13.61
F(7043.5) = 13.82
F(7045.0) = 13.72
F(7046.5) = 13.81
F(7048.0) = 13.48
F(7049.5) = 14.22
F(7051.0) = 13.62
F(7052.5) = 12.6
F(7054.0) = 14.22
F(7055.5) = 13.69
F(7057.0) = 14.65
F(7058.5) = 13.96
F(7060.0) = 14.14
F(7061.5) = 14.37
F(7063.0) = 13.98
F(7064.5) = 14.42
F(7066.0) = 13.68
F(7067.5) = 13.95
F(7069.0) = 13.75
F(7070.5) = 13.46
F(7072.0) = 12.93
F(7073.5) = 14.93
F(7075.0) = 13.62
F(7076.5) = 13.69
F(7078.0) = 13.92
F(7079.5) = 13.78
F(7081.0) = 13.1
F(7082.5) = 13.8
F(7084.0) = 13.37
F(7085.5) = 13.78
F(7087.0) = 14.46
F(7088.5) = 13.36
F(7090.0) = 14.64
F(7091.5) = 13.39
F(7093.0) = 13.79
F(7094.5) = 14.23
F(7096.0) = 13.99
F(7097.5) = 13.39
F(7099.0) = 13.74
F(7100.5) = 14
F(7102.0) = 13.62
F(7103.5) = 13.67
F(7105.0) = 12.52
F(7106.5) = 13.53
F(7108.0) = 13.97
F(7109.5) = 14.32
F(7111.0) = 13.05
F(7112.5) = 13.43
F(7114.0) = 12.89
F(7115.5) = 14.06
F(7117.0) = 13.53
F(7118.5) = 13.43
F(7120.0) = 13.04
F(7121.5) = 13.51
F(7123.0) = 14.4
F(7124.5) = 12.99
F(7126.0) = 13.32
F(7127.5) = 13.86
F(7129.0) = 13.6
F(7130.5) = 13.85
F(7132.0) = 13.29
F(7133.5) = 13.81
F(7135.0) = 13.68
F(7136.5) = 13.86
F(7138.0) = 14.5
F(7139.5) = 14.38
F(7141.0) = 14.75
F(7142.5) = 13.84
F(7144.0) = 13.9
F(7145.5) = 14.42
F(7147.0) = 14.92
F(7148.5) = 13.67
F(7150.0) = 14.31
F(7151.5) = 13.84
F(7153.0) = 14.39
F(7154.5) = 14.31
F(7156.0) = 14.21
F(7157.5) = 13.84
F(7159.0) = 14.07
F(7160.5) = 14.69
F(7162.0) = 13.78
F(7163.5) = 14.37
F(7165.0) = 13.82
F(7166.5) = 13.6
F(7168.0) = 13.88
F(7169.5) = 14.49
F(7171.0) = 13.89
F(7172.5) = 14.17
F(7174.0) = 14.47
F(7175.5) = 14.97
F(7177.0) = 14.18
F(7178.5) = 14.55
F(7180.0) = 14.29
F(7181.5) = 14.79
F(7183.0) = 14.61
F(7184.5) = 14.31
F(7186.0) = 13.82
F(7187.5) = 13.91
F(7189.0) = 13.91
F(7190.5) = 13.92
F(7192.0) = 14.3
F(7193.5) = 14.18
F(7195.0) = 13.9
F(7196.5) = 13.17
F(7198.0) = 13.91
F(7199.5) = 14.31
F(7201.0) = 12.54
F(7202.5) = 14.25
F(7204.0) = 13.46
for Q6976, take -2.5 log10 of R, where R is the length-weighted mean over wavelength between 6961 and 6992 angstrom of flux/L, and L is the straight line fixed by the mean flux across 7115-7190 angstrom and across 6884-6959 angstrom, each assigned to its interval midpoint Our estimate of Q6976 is 0.15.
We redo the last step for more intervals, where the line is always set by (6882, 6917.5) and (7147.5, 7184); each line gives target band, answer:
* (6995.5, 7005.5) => 0.08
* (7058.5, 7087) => 0.03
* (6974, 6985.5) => 0.13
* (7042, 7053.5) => 0.05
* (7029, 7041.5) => 0.05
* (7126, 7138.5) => 0.04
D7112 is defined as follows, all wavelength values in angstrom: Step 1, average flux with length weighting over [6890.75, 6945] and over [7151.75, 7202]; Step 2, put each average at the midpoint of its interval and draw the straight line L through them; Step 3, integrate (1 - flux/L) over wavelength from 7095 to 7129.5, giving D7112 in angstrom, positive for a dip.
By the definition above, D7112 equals 1.2 angstrom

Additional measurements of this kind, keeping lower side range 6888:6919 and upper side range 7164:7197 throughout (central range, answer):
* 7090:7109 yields 0.7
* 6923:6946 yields 1.2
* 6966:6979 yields 3.0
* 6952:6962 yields 0.4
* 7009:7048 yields 1.6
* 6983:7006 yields 1.4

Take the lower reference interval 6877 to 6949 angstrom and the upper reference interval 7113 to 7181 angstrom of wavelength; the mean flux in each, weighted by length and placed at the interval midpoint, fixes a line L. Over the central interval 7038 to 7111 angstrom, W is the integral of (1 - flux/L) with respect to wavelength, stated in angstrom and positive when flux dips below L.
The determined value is 1.1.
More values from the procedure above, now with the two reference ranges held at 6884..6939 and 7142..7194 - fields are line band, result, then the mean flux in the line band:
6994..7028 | 1.3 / 13.5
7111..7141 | 1.0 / 13.7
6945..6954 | -0.2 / 14.4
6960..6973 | 2.5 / 11.4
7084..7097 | 0.2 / 13.9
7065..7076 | 0.3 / 13.8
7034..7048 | 0.4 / 13.6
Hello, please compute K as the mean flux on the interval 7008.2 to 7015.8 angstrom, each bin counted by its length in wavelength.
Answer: 13.5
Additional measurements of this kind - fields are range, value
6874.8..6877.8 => 14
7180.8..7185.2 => 14.6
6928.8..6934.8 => 13.1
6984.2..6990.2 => 13.4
